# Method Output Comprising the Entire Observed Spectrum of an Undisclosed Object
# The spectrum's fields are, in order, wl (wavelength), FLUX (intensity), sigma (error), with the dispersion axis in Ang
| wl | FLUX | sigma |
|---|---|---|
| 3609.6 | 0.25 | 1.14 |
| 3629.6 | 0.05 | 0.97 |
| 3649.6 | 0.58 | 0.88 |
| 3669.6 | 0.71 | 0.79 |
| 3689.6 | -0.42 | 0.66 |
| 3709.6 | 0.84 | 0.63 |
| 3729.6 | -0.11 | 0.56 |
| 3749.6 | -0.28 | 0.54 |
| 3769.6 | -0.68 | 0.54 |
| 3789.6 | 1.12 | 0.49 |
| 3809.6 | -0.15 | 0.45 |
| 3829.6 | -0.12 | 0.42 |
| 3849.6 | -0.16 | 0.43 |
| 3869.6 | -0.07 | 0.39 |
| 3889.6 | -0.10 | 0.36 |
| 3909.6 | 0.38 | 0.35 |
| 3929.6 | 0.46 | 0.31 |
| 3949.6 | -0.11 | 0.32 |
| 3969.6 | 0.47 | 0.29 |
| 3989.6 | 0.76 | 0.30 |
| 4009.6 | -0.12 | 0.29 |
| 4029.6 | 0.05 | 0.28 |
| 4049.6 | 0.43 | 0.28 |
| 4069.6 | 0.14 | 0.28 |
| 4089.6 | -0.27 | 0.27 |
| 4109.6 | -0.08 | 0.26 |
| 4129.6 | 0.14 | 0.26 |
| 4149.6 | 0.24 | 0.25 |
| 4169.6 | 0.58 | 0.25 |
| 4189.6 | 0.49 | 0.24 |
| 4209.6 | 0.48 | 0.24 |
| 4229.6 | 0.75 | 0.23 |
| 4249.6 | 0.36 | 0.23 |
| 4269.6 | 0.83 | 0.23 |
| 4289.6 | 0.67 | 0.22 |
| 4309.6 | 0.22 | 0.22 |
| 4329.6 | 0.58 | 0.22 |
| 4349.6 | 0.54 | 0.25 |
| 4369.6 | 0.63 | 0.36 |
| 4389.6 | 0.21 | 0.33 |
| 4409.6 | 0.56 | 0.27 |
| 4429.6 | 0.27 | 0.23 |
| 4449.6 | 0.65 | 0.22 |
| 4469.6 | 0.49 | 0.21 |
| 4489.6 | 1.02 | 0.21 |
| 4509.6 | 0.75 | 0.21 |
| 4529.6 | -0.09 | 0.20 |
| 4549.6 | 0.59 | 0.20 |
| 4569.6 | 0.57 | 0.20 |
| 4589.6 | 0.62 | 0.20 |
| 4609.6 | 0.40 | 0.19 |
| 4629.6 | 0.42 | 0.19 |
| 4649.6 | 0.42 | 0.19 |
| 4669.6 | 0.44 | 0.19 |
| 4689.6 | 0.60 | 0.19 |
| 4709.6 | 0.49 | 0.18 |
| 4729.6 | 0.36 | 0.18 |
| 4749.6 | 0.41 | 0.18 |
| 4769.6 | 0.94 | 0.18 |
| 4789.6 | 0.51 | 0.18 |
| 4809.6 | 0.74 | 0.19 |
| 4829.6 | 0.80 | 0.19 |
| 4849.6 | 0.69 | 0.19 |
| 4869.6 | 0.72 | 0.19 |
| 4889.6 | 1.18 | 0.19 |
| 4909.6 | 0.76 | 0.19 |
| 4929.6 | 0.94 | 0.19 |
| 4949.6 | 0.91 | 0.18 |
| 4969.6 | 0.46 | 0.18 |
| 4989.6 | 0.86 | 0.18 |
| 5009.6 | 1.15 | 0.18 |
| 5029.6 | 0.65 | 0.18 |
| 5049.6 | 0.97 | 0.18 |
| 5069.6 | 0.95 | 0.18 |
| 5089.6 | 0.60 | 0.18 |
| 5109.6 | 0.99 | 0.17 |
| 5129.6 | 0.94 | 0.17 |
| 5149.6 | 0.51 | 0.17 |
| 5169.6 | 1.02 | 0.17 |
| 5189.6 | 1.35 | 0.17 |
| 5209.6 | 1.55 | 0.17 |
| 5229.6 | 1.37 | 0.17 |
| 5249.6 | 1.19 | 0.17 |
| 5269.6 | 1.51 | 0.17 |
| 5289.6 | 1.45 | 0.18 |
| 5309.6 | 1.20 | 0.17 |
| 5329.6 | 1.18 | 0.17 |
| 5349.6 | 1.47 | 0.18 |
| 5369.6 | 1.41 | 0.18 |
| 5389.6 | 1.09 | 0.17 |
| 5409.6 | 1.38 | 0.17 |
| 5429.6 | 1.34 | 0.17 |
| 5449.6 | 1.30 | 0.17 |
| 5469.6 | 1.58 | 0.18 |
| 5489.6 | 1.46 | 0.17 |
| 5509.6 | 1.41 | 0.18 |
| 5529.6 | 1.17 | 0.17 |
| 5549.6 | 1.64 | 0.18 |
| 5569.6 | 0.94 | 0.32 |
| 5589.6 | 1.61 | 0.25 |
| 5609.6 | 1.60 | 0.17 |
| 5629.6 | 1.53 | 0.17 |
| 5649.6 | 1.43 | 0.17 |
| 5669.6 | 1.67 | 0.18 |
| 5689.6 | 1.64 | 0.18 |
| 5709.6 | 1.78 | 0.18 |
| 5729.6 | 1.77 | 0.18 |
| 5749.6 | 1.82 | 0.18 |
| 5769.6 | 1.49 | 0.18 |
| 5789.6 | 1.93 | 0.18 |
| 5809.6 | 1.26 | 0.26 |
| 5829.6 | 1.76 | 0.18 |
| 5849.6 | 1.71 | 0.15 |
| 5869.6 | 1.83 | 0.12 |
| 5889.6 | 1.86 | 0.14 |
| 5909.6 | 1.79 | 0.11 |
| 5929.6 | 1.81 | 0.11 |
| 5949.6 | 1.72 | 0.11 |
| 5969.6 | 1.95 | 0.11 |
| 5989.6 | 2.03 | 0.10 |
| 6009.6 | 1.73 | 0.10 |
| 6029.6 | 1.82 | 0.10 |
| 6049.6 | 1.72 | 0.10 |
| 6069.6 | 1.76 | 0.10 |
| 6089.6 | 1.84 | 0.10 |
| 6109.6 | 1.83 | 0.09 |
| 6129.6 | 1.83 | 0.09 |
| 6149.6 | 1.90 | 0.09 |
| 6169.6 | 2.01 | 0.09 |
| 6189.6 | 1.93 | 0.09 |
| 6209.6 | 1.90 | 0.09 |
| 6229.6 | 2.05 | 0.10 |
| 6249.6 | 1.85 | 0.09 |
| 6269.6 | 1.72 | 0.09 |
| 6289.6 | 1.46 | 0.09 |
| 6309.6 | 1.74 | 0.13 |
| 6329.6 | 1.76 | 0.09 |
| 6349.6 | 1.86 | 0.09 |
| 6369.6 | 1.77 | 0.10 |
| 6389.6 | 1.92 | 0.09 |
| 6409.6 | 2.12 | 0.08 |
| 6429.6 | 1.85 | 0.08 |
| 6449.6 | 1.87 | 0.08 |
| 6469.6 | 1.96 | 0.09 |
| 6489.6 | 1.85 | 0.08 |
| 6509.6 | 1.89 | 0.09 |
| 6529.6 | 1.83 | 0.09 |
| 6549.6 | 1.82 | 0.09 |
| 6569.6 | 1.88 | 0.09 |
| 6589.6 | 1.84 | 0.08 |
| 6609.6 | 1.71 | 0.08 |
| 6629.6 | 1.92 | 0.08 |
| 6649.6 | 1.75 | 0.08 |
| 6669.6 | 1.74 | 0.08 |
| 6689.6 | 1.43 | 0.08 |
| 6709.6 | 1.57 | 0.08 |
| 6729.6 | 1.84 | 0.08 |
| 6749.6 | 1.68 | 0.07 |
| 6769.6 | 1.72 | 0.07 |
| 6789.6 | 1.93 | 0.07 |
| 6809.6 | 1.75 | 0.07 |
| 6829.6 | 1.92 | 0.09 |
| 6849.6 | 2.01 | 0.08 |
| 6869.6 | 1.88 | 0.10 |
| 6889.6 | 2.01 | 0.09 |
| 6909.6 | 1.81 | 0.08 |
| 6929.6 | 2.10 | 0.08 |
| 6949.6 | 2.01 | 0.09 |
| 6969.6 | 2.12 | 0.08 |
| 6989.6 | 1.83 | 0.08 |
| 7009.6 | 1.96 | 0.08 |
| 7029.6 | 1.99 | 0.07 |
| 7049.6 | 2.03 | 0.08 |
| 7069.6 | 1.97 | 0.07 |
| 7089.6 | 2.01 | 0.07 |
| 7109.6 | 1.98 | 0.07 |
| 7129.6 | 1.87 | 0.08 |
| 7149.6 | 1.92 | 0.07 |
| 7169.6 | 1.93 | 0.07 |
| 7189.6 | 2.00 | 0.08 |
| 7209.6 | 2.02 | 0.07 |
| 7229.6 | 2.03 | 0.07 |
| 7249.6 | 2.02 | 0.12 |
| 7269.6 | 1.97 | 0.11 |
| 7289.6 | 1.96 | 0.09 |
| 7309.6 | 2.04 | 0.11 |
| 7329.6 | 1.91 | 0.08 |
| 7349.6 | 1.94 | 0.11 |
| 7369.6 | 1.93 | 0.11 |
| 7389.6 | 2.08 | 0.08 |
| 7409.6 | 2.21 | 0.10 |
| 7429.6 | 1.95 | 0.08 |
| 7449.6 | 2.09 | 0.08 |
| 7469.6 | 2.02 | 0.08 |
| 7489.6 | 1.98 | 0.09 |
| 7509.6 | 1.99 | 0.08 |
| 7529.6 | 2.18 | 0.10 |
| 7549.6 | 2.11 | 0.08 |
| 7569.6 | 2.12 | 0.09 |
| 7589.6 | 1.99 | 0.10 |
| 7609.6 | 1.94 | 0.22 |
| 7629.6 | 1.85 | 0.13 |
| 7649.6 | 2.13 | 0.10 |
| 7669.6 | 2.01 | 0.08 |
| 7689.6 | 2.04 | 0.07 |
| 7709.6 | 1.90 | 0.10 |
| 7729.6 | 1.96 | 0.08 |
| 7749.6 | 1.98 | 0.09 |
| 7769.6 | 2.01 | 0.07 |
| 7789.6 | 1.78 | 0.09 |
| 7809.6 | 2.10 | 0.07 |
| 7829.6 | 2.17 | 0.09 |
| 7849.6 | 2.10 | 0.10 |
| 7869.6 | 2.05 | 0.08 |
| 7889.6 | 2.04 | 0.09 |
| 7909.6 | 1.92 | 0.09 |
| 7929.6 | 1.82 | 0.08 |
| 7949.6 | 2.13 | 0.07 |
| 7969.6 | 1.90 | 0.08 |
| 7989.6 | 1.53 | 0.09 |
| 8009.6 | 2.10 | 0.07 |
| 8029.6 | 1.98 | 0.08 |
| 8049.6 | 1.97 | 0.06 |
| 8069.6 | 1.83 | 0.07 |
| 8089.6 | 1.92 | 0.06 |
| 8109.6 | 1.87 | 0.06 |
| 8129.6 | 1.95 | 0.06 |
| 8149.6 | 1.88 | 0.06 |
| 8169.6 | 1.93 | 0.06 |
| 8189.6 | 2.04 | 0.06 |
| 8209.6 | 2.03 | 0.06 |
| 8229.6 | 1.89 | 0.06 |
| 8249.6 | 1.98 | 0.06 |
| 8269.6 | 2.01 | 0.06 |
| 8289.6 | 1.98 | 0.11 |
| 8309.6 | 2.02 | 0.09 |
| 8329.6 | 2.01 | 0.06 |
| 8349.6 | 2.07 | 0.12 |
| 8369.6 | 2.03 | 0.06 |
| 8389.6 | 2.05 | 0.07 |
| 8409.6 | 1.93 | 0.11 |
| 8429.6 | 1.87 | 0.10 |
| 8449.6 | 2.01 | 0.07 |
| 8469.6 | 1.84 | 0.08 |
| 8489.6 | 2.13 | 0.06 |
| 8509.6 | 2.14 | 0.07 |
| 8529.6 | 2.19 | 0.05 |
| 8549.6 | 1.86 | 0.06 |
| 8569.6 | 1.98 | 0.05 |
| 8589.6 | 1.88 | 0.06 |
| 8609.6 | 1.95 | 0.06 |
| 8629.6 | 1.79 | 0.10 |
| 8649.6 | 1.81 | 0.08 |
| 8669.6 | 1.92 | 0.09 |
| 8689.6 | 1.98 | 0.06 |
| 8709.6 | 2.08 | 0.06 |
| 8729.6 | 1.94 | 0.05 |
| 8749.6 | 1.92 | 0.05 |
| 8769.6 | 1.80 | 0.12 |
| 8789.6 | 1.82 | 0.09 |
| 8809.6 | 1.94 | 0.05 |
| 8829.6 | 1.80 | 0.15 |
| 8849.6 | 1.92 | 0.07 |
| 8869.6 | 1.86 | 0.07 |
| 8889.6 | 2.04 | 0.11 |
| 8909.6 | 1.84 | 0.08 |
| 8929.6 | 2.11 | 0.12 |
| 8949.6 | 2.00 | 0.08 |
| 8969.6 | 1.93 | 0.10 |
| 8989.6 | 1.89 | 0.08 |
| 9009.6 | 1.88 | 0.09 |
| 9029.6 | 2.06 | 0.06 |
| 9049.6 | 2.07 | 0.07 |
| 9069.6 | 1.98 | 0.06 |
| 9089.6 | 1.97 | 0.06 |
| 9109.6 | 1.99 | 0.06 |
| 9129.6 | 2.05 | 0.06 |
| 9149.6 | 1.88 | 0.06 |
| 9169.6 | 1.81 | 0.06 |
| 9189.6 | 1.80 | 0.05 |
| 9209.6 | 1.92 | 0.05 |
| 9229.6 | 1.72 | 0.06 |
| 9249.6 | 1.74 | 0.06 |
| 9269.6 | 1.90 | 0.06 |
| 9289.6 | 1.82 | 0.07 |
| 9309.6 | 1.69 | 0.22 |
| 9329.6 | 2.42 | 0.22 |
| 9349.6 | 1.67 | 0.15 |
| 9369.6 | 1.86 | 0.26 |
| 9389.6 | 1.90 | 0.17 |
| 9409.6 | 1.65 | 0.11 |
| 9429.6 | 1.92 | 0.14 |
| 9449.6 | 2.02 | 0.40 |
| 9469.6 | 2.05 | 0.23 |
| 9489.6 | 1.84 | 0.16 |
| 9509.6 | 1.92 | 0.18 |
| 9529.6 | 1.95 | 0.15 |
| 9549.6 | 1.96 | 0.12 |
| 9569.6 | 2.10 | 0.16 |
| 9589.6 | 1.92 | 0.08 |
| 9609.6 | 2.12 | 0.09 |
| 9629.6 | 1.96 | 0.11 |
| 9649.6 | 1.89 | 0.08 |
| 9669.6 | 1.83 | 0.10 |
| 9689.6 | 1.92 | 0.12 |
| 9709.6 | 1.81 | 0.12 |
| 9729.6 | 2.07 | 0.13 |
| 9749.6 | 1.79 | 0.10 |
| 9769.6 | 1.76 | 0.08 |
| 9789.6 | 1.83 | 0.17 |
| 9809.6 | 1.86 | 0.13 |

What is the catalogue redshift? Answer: 0.29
